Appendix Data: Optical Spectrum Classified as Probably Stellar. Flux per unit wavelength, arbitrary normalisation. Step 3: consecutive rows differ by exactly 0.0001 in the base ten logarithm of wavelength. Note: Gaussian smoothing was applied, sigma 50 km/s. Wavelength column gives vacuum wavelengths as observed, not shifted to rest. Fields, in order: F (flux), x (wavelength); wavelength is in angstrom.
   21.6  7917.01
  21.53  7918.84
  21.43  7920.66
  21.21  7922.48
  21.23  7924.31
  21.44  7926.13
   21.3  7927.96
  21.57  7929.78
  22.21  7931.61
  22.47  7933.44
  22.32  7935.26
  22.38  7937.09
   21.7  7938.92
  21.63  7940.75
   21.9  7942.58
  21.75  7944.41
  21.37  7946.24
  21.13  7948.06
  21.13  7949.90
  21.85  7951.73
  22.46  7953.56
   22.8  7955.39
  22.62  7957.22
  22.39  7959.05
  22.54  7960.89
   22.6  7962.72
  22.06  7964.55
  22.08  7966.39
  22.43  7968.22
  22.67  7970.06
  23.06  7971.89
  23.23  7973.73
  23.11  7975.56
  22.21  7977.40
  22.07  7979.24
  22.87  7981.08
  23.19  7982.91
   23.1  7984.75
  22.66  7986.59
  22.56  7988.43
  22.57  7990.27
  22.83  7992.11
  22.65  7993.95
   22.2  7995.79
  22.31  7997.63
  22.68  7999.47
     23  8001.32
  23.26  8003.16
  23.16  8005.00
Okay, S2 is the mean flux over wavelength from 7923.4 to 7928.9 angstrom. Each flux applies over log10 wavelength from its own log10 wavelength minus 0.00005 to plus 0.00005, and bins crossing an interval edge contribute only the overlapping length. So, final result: 21.3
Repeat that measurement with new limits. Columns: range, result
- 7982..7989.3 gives 22.9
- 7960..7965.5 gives 22.4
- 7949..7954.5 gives 21.8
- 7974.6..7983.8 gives 22.7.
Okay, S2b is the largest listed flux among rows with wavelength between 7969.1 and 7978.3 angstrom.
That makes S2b 23.23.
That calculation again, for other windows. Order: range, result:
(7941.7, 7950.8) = 21.9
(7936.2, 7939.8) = 22.38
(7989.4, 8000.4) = 22.83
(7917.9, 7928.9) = 21.53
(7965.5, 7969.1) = 22.43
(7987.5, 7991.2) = 22.57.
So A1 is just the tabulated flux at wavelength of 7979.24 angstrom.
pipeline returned 22.07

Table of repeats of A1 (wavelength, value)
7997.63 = 22.31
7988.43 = 22.56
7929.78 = 21.57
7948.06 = 21.13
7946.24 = 21.37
